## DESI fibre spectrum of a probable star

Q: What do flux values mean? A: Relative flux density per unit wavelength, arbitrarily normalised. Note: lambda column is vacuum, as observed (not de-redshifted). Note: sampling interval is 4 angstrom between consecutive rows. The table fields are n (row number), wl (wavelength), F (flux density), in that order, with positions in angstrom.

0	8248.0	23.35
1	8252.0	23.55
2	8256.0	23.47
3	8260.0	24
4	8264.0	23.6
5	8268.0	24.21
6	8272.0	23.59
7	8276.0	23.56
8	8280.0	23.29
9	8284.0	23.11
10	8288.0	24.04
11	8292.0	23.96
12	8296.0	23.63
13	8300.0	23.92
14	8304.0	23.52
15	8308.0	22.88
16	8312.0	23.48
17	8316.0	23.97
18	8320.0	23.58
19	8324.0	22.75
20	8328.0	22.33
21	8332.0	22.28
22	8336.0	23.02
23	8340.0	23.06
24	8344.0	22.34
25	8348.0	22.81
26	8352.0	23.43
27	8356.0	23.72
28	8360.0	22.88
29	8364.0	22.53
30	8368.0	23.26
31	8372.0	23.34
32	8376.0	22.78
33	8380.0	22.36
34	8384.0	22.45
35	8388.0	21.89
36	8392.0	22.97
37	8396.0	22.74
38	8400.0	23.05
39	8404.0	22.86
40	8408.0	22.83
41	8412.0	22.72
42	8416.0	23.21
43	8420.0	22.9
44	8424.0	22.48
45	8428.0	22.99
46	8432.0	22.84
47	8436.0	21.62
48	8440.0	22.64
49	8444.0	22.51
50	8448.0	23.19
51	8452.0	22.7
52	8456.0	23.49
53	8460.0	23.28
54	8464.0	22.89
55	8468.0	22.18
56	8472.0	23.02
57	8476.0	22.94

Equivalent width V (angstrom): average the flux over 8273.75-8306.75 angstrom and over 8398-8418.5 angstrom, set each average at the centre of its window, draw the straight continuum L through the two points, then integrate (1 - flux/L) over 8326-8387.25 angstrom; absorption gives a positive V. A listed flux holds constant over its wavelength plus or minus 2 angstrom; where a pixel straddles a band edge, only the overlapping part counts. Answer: 1.1 angstrom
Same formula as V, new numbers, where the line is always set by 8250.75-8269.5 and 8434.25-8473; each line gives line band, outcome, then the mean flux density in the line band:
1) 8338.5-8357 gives 0.21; 23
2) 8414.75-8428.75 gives 0.03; 22.9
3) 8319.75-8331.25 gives 0.35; 22.7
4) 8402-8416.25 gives 0.07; 22.9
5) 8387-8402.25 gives 0.23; 22.7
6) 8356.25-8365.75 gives 0.14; 22.9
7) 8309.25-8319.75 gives -0.07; 23.6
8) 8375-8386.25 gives 0.31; 22.5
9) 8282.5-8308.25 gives -0.06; 23.6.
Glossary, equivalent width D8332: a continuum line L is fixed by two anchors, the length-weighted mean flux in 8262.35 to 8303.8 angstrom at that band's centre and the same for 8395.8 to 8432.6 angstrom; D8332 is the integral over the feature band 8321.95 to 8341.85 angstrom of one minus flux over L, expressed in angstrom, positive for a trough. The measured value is 0.6 angstrom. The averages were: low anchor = 23.7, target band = 22.7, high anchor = 22.9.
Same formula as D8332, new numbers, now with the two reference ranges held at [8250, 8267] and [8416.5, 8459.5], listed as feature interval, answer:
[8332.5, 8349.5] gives 0.4 angstrom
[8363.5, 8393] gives 0.5 angstrom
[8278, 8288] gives 0.1 angstrom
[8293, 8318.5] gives -0.1 angstrom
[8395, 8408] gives 0.0 angstrom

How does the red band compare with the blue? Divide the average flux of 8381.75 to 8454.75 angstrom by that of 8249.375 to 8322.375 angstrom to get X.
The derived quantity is 1.0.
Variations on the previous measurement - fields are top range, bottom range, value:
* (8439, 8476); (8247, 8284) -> 0.97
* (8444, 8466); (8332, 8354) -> 1.01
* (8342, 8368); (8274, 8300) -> 0.97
